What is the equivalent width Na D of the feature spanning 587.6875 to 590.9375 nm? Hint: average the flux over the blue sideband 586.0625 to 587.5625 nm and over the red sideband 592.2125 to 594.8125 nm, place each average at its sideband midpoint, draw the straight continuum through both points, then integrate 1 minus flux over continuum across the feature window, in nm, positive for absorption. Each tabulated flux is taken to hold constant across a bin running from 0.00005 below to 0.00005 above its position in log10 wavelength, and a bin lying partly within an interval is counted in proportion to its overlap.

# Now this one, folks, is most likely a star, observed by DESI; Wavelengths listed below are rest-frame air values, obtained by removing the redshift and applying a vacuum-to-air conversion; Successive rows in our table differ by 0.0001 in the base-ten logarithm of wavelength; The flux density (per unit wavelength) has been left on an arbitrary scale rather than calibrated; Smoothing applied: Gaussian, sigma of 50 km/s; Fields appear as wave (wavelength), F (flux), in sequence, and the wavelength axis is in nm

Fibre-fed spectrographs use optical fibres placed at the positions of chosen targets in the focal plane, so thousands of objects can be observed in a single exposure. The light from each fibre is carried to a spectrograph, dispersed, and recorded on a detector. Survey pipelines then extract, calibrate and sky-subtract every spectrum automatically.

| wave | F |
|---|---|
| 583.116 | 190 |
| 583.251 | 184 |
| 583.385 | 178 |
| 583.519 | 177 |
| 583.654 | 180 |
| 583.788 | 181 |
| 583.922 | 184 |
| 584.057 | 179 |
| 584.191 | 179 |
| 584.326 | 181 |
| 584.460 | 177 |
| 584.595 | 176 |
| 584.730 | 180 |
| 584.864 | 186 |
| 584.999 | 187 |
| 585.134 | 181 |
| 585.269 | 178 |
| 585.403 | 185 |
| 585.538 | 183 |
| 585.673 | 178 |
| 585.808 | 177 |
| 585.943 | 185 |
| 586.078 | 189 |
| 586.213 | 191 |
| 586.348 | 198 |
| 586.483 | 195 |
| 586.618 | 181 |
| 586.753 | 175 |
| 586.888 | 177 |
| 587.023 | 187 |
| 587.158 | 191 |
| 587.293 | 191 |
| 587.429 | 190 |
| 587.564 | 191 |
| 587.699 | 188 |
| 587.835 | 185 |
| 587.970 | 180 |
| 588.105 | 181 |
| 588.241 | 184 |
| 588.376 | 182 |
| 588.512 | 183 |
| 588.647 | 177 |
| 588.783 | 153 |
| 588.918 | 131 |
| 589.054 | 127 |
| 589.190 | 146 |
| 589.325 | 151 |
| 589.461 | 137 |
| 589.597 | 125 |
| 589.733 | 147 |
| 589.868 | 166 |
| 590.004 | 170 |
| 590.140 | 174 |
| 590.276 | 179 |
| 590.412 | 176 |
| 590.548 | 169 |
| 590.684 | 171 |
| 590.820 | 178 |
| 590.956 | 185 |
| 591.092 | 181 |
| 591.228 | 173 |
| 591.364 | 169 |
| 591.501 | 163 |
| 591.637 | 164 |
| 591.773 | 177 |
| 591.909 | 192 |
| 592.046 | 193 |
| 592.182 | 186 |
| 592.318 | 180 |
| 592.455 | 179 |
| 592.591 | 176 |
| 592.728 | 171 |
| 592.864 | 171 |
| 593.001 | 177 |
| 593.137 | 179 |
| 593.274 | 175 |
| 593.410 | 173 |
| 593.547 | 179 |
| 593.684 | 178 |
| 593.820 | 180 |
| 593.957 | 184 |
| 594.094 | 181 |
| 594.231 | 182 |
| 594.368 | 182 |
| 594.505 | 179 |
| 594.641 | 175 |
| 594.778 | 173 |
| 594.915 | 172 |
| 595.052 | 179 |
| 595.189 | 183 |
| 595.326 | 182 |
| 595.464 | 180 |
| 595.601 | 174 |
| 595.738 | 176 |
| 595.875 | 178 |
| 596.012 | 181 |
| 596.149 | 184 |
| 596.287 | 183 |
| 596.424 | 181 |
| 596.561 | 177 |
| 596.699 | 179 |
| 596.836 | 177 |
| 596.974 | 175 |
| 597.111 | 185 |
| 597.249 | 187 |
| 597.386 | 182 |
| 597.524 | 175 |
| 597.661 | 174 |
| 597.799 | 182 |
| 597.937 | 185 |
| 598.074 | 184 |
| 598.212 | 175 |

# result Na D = 0.34 nm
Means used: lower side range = 188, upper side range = 178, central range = 165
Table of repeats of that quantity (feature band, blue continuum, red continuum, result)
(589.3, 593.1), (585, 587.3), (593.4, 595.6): 0.212 nm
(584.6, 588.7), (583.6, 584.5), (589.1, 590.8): -0.321 nm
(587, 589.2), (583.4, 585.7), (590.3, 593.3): 0.046 nm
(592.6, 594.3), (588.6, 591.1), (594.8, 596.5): -0.056 nm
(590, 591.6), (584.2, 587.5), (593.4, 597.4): 0.068 nm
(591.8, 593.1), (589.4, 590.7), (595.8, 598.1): -0.097 nm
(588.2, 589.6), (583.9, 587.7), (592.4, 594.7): 0.205 nm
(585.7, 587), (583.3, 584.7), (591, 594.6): -0.045 nm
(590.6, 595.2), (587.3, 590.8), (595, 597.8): -0.104 nm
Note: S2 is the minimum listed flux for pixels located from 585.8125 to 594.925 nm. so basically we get 125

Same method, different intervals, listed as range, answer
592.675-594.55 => 171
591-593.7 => 163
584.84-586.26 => 177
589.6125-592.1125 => 147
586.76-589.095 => 127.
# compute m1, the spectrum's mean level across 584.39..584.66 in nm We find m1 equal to 177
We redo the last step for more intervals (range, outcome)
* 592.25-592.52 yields 179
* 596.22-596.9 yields 180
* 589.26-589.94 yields 145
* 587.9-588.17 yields 181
